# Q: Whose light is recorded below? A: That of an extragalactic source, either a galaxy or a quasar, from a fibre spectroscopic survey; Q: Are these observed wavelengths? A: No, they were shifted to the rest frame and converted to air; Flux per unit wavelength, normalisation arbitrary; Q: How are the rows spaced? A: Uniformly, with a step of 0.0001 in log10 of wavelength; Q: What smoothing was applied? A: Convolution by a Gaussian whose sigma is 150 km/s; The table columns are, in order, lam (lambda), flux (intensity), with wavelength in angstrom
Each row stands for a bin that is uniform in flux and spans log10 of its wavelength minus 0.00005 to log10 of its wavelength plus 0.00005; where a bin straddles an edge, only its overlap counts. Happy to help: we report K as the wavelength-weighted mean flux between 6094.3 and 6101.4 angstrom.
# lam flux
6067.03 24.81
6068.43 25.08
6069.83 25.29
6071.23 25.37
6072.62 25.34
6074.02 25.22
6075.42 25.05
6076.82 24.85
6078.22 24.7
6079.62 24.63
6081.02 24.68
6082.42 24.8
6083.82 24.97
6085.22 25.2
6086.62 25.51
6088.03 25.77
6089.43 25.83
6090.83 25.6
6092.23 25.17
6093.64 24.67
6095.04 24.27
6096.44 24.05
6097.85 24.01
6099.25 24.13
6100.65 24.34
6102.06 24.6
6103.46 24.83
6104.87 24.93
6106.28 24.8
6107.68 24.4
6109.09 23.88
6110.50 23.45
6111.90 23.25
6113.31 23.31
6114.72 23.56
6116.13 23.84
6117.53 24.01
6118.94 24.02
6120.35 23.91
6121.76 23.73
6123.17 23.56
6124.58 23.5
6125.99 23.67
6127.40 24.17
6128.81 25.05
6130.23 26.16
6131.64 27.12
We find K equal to 24.2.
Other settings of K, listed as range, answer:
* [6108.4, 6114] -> 23.5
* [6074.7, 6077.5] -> 24.9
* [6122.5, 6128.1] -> 23.7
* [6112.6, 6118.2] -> 23.7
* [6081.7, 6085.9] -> 25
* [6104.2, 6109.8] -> 24.5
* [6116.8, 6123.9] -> 23.9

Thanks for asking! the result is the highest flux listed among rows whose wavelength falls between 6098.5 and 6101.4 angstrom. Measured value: 24.34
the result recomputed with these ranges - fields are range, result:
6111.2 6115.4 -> 23.56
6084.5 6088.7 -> 25.77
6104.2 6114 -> 24.93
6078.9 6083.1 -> 24.8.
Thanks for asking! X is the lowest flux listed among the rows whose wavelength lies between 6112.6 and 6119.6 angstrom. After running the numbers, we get 23.31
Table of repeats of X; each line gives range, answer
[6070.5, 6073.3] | 25.34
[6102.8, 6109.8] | 23.88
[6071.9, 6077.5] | 24.85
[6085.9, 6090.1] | 25.51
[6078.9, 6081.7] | 24.63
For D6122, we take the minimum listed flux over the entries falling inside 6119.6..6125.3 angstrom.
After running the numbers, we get 23.5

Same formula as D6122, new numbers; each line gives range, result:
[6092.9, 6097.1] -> 24.05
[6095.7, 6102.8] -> 24.01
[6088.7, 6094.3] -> 24.67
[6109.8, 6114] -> 23.25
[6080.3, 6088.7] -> 24.68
